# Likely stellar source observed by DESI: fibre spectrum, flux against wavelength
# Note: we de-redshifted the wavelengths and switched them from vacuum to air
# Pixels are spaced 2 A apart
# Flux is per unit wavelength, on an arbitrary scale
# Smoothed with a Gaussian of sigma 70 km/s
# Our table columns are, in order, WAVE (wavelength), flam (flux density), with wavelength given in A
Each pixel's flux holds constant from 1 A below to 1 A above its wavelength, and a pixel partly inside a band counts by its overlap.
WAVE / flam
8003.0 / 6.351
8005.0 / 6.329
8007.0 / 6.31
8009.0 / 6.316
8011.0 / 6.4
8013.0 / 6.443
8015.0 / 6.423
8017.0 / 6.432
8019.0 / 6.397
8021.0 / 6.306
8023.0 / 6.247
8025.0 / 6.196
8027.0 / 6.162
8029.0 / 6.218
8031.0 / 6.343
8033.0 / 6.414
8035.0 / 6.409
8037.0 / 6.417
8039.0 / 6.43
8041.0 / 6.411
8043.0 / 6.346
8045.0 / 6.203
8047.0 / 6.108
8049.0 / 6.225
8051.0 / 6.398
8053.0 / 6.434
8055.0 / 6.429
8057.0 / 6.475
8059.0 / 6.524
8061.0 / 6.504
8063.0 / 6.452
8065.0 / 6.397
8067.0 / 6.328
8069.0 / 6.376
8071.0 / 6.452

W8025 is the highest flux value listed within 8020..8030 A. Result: 6.306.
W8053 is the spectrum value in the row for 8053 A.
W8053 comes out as 6.434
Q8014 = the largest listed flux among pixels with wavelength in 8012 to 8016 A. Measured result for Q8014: 6.443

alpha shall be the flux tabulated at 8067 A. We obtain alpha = 6.328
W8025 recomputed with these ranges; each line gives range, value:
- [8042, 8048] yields 6.346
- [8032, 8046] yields 6.43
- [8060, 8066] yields 6.504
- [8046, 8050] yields 6.225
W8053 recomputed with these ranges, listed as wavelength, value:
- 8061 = 6.504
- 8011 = 6.4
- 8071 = 6.452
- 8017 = 6.432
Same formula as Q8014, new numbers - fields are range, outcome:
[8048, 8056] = 6.434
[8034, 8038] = 6.417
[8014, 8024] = 6.432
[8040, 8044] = 6.411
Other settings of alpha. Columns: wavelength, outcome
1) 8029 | 6.218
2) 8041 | 6.411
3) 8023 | 6.247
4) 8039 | 6.43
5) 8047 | 6.108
